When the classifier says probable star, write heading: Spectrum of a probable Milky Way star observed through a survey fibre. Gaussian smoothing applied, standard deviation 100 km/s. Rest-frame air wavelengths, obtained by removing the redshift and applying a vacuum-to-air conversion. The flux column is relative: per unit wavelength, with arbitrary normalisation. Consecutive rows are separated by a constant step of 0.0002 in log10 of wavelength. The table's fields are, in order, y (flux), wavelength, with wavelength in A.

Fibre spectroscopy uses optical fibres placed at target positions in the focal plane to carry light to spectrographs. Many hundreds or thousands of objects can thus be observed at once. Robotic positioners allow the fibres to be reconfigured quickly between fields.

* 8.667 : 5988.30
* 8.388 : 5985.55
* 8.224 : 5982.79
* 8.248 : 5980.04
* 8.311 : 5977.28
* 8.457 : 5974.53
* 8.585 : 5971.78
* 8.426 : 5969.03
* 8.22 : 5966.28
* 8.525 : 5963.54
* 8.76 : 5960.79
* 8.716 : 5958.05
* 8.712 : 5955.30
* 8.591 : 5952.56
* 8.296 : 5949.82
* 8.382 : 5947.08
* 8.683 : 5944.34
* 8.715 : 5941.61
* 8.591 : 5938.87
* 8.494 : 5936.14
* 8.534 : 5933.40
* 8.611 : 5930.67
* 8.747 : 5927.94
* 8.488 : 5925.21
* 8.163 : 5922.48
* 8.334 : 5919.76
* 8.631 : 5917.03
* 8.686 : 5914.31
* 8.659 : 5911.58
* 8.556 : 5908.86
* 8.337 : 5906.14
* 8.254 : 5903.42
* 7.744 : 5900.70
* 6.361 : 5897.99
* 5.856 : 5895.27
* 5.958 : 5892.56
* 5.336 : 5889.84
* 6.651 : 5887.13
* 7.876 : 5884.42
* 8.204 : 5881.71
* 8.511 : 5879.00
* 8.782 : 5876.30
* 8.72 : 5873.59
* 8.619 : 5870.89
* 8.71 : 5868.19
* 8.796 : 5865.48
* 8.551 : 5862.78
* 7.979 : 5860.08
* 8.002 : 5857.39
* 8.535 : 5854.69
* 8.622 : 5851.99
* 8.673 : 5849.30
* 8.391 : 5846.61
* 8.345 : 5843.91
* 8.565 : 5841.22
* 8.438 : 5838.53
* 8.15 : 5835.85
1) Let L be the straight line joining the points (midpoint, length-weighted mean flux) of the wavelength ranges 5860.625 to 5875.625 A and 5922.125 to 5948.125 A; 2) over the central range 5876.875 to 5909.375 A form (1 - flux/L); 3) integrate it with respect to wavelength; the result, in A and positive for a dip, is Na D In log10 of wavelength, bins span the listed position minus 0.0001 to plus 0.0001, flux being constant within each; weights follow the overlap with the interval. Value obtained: 4.9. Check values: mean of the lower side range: 8.64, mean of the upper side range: 8.56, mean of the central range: 7.31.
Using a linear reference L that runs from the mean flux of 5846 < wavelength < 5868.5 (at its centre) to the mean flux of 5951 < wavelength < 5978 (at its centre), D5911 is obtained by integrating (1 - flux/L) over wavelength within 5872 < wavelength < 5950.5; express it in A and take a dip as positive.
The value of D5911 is 4.25 A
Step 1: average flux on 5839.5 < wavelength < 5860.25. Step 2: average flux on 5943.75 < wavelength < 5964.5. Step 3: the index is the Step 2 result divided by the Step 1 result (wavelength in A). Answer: 1.02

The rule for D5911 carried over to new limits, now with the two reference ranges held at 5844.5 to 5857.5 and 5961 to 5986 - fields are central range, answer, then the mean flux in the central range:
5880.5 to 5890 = 1.40 A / 7.21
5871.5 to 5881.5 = -0.18 A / 8.62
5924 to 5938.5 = -0.27 A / 8.58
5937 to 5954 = -0.26 A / 8.55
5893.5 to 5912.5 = 1.84 A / 7.62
